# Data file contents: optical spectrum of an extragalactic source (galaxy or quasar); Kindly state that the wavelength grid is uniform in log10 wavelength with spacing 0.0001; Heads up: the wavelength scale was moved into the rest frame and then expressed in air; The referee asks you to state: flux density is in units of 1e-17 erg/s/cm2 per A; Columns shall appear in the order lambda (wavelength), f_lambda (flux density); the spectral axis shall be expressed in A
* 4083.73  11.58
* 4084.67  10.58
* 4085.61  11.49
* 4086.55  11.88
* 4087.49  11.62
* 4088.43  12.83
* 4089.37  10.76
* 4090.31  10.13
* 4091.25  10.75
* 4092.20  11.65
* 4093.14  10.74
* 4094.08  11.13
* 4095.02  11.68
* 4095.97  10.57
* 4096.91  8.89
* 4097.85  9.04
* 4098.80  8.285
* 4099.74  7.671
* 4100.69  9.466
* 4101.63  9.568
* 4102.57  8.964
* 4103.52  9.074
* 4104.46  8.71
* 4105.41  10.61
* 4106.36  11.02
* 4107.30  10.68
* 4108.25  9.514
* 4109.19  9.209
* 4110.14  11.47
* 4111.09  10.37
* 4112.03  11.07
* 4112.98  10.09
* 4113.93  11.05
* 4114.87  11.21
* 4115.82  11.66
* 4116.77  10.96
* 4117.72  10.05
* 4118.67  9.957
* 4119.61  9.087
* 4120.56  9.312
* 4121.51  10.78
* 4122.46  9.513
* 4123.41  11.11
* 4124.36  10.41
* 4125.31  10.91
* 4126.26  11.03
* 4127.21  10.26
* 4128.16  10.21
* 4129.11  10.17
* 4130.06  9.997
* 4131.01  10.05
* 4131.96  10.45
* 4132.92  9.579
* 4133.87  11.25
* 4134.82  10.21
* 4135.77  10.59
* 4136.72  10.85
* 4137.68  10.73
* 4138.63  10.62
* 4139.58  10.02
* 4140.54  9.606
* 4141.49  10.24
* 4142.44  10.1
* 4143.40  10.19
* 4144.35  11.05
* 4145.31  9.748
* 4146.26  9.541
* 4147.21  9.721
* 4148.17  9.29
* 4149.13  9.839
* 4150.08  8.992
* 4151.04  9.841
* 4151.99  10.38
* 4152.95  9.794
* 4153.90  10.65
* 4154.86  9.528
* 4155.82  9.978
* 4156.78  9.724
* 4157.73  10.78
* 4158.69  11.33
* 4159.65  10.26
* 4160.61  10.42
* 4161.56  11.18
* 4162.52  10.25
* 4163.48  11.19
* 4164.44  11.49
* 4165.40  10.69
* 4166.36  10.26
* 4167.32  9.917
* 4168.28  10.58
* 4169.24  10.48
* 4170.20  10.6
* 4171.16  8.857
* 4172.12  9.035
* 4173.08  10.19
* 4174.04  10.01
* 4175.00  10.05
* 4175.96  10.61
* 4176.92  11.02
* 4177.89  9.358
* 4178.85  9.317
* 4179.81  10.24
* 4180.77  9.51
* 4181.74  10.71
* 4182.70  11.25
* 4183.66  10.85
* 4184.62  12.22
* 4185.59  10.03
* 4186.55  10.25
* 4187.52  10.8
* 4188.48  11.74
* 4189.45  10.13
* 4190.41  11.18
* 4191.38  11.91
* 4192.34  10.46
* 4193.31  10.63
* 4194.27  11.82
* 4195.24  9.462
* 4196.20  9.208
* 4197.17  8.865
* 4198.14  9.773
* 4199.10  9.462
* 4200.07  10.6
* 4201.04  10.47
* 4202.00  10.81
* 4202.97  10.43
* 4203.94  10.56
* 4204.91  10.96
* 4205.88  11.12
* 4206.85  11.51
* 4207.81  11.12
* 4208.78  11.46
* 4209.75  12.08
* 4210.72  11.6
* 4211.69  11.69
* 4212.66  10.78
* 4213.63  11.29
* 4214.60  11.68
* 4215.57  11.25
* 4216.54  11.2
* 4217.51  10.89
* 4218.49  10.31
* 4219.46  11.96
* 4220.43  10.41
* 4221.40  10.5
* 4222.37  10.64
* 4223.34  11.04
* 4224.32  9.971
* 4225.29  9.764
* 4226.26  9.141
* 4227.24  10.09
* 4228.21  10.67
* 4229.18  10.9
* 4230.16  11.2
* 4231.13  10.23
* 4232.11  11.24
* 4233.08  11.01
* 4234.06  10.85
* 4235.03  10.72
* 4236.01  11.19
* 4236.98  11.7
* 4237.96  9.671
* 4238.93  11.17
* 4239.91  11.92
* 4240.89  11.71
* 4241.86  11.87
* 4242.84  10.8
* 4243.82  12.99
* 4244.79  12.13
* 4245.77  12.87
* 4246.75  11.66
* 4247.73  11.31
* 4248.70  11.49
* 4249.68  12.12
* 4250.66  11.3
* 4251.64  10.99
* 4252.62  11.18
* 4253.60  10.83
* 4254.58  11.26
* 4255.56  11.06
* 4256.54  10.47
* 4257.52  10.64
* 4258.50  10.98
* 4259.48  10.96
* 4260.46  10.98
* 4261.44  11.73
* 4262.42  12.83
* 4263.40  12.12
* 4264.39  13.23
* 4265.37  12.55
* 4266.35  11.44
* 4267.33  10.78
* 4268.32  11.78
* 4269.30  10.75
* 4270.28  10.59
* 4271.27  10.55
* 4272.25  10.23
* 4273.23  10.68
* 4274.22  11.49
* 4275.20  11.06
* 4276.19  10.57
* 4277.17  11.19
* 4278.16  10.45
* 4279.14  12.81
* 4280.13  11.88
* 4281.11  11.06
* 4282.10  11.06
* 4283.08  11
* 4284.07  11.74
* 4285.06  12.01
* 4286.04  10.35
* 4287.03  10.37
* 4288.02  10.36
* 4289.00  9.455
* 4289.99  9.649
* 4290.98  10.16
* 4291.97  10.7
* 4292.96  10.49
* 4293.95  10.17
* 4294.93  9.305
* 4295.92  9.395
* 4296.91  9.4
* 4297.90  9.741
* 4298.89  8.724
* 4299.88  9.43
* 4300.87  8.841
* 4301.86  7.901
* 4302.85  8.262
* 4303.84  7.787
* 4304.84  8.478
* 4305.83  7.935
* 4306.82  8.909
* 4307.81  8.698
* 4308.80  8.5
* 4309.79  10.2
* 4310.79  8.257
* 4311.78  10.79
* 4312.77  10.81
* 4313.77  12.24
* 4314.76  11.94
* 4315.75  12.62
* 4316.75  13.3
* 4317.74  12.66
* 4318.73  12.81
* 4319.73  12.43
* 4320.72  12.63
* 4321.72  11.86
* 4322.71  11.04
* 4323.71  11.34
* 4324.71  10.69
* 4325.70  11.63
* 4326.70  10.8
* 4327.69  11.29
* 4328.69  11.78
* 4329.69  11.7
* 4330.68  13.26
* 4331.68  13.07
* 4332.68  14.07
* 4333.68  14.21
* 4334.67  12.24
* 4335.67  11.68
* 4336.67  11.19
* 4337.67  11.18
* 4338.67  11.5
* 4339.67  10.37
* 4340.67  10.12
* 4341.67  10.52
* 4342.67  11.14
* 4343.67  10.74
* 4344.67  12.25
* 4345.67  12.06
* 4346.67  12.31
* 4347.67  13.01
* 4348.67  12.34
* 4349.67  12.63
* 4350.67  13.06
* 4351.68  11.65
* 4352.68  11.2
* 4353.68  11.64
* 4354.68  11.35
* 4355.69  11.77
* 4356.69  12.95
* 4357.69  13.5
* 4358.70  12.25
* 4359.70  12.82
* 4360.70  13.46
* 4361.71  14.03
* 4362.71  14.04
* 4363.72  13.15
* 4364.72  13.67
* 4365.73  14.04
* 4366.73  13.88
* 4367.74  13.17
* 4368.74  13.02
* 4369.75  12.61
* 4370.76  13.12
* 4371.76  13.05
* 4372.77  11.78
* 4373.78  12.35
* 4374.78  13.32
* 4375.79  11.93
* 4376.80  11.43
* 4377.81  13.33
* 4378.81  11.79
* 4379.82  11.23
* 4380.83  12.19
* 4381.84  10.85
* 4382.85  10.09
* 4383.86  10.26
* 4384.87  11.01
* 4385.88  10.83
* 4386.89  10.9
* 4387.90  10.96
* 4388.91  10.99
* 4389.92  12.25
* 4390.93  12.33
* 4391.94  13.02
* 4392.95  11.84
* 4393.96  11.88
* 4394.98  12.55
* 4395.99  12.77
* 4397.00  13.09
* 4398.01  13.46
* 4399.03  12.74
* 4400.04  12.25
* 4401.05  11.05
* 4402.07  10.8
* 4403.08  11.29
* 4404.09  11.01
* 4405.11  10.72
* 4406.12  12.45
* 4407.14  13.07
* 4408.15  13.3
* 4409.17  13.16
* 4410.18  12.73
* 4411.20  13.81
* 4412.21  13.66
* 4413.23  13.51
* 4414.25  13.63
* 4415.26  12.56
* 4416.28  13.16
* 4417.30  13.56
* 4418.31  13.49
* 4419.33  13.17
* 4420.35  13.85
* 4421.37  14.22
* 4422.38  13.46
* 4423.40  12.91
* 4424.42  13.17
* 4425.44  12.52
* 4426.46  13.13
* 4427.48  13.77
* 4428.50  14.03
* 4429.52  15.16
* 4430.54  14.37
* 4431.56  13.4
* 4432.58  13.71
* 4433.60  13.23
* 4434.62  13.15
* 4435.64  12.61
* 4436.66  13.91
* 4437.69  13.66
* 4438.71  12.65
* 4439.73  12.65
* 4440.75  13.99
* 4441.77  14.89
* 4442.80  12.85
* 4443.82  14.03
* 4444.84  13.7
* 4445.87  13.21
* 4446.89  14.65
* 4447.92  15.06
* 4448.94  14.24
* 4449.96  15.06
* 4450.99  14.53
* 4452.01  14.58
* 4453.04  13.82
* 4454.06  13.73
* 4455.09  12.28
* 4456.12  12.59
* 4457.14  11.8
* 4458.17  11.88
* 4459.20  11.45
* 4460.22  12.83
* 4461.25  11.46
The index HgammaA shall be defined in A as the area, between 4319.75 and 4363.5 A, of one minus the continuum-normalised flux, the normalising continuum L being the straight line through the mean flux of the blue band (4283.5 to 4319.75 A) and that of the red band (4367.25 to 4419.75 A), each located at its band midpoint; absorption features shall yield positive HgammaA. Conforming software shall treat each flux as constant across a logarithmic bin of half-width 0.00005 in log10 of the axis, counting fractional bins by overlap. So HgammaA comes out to -4.03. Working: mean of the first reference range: 10.1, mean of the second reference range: 12.3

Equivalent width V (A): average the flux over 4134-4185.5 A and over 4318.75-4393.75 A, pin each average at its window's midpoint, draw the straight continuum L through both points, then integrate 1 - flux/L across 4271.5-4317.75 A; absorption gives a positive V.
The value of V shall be 5.09 A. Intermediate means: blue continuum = 10.3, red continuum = 12.1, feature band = 10.3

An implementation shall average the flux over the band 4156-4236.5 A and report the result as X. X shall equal 10.6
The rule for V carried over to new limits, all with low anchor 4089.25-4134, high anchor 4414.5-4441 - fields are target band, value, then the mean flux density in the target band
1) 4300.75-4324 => 3.5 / 10.4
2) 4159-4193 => 1.1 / 10.5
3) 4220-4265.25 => 1.4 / 11.2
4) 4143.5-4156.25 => 0.9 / 9.88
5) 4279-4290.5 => 1.0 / 10.9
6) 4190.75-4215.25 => 0.8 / 10.8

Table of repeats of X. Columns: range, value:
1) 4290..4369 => 11.4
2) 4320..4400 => 12.1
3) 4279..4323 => 10.4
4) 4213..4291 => 11.1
